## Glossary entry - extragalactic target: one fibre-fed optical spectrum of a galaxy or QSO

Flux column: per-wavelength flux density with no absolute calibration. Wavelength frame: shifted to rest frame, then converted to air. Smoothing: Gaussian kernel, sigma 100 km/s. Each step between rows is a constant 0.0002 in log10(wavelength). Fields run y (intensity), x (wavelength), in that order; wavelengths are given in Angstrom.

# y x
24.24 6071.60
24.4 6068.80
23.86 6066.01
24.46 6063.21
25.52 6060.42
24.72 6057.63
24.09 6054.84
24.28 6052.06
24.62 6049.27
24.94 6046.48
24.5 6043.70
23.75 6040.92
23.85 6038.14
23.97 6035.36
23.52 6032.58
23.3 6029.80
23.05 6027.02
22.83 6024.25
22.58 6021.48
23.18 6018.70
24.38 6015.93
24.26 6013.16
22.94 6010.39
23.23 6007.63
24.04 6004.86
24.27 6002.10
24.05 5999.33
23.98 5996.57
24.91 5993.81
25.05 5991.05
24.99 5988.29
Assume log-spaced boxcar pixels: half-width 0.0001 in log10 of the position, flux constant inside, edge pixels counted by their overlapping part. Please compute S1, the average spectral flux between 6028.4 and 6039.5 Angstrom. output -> 23.6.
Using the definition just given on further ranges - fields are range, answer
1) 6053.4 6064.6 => 24.7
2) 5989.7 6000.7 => 24.5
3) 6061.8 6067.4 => 24.1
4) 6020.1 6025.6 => 22.7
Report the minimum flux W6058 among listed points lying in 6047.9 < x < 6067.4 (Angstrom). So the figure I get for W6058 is 23.86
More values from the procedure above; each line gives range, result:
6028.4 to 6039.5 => 23.3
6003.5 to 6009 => 23.23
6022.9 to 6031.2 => 22.83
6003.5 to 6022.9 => 22.58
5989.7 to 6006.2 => 23.98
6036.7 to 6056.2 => 23.75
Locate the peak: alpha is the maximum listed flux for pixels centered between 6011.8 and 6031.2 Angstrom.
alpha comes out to 24.38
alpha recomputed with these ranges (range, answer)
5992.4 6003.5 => 24.91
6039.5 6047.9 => 24.94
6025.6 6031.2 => 23.3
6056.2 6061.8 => 25.52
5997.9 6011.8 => 24.27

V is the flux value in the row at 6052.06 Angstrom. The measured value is 24.28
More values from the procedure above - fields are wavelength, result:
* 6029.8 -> 23.3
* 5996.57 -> 23.98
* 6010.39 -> 22.94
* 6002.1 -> 24.27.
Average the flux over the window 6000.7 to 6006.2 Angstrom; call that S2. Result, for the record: 24.1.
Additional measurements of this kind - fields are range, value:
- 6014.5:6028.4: 23.2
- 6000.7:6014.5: 23.7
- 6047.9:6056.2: 24.3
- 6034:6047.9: 24.2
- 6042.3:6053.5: 24.6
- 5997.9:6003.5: 24.2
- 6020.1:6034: 23.1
